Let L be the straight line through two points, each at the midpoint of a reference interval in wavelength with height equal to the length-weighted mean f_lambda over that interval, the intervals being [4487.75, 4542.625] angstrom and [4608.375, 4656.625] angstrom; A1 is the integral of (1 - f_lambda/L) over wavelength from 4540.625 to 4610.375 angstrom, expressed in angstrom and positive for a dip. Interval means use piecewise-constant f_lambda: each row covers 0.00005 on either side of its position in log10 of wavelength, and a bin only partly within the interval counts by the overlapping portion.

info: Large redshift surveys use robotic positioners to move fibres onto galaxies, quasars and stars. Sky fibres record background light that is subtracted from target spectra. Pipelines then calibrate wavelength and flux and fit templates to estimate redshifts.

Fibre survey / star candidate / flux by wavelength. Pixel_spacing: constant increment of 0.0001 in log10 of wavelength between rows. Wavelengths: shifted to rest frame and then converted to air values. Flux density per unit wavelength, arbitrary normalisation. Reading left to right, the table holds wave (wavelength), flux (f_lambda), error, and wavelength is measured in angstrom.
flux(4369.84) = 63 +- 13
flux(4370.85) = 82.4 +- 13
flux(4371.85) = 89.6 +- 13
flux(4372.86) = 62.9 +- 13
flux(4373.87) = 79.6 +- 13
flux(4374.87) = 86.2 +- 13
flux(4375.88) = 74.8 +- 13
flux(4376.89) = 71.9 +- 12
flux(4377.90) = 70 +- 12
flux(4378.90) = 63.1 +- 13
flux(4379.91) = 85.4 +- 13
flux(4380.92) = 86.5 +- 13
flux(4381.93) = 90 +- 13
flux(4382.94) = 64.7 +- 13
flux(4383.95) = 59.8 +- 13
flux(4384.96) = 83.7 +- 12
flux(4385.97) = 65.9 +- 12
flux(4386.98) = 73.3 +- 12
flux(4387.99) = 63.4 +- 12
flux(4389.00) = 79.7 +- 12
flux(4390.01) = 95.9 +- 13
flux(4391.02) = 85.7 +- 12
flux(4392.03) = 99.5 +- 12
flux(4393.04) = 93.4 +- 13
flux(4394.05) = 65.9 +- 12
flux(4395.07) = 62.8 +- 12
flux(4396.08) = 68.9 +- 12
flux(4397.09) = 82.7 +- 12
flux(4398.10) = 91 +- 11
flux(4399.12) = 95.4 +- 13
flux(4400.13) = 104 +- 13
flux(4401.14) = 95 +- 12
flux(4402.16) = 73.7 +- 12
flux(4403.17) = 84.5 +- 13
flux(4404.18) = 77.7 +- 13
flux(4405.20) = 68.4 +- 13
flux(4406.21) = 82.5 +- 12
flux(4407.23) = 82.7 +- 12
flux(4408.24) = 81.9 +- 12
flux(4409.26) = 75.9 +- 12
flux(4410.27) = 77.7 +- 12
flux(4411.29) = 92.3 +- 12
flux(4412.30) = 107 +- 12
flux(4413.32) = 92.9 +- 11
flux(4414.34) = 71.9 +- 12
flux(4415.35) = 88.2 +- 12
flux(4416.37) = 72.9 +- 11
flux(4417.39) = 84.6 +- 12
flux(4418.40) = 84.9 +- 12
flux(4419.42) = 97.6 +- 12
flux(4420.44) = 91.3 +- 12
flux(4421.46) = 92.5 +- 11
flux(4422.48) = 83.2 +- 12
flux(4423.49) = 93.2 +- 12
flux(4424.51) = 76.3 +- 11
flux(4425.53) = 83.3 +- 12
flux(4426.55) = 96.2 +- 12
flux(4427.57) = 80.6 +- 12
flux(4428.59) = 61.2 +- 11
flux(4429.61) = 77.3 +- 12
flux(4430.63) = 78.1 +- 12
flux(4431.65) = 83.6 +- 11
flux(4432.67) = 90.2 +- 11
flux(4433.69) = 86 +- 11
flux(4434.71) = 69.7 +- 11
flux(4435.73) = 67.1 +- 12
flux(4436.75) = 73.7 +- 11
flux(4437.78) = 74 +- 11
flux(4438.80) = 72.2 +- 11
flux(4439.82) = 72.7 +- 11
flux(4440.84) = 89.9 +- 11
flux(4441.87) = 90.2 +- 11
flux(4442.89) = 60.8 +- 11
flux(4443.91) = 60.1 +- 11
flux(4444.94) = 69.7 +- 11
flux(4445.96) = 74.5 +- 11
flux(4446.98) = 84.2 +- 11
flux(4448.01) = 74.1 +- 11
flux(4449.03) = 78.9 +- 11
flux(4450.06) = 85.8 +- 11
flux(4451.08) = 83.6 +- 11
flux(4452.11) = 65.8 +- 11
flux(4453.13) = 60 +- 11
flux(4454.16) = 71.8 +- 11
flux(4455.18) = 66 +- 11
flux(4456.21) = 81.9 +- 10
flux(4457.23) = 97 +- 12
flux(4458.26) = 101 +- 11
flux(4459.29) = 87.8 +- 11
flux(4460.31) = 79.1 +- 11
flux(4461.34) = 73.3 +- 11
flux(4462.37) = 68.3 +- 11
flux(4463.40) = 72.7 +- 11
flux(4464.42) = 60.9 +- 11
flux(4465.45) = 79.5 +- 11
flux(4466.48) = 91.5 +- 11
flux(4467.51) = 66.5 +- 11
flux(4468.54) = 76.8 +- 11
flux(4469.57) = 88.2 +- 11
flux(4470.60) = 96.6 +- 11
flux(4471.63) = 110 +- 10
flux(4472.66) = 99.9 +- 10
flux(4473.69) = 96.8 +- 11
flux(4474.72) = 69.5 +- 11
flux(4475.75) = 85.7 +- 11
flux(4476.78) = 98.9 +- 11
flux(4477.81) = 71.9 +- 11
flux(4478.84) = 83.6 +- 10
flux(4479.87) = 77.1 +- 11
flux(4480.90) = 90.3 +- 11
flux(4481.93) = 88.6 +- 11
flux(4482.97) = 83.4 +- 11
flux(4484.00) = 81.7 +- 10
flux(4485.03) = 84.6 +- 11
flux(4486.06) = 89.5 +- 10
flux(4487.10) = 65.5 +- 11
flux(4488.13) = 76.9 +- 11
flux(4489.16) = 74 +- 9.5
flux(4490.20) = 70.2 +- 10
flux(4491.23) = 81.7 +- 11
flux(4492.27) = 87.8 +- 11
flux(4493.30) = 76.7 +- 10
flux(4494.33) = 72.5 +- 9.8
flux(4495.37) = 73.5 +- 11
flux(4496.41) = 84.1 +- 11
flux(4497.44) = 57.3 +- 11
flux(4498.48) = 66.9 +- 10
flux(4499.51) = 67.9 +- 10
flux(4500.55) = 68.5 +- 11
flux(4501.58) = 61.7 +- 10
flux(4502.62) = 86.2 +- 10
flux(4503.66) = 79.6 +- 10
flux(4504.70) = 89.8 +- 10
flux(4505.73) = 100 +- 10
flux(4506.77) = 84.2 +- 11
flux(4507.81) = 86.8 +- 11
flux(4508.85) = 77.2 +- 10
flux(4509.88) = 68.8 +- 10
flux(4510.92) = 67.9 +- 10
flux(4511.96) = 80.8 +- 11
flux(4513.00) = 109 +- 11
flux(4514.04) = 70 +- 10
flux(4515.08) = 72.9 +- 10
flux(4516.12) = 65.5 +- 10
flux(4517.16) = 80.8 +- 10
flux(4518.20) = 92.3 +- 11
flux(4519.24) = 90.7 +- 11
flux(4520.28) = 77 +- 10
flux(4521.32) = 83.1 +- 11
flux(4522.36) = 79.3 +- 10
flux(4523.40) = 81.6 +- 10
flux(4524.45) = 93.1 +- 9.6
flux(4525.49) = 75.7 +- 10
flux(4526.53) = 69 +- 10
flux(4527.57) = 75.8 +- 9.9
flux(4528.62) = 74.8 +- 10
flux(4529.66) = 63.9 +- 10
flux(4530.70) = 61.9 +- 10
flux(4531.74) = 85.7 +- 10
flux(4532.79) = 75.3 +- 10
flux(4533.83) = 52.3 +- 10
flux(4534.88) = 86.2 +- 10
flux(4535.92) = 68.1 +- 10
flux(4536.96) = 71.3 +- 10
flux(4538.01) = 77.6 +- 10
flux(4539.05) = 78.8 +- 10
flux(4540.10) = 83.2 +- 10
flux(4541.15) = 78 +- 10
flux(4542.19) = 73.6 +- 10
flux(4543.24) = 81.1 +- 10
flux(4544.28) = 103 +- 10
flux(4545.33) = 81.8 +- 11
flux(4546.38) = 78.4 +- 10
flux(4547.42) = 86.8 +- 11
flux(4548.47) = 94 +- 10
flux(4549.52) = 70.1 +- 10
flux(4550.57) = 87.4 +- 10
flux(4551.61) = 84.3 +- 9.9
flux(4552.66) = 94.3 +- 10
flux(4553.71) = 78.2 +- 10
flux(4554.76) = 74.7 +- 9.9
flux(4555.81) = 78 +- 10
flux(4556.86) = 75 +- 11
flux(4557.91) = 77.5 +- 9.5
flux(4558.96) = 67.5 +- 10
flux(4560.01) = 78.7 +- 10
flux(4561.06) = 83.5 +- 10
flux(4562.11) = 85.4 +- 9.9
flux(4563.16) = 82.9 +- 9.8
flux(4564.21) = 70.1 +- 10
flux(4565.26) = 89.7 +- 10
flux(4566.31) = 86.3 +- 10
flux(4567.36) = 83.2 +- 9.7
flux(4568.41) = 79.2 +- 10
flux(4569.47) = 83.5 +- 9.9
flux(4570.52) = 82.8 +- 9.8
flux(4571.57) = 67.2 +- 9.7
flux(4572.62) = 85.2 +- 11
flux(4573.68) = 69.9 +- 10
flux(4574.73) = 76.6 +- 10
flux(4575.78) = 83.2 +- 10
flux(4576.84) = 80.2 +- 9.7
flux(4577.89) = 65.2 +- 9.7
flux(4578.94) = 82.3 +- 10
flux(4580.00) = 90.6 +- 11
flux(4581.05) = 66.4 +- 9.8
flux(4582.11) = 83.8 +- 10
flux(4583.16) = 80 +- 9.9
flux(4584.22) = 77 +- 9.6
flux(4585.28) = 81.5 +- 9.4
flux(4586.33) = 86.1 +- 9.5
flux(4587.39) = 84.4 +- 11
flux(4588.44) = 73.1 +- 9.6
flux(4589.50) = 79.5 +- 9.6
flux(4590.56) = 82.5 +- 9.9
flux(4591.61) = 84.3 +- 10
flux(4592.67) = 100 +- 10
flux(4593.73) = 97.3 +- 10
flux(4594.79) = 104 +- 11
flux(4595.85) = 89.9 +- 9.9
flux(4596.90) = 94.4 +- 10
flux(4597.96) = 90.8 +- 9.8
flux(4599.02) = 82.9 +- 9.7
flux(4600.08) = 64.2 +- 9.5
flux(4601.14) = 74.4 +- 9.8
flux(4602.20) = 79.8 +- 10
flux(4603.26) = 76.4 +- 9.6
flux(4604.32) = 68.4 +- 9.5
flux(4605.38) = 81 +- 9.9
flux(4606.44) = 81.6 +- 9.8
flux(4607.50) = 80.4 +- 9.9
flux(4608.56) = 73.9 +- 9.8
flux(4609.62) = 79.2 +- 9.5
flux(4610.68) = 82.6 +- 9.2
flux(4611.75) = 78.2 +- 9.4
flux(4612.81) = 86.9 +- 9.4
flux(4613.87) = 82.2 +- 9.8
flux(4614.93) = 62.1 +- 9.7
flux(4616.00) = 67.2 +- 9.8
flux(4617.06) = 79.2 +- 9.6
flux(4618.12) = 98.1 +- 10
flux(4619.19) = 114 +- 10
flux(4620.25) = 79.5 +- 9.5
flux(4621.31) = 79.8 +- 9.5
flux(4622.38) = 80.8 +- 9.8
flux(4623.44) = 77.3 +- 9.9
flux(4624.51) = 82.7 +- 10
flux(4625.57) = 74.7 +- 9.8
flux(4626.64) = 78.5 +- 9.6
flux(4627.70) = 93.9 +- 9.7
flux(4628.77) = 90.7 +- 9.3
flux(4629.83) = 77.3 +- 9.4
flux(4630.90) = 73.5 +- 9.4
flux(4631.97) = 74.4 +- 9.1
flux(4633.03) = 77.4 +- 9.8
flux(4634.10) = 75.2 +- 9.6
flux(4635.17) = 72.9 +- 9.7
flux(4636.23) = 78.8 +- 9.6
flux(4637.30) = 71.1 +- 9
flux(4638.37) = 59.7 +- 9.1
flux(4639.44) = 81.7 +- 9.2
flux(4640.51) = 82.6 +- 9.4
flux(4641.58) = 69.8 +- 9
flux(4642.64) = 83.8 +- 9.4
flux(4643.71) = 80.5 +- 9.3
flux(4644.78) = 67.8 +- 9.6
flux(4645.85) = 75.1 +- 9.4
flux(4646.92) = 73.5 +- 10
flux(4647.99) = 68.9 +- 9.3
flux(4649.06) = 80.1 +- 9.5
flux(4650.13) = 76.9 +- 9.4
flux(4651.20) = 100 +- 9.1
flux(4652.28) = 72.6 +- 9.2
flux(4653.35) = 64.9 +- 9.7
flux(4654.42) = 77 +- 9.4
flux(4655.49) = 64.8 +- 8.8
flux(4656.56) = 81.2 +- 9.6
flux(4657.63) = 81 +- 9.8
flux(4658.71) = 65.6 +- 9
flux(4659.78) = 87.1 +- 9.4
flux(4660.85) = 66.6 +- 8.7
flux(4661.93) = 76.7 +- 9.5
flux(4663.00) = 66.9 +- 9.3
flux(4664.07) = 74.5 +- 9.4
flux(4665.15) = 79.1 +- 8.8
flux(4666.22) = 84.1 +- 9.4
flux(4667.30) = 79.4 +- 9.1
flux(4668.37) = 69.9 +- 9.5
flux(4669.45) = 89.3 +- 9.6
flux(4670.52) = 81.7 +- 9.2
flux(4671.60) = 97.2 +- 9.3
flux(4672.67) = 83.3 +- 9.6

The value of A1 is -3.2 angstrom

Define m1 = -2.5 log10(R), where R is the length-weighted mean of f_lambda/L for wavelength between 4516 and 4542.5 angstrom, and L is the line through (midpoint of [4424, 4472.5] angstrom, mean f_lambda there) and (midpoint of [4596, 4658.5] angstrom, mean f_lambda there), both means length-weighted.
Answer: 0.02 mag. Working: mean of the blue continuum 78.6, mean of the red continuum 78.6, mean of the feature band 76.9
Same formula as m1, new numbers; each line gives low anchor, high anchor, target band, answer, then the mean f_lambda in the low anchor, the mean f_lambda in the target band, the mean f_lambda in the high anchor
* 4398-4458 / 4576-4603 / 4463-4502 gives 0.025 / 81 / 79.8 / 82.9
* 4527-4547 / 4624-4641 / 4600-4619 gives -0.014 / 76.4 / 78.5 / 77.8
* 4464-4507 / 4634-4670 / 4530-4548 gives 0.021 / 80.9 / 77.8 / 75.9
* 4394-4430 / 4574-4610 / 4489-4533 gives 0.064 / 83.5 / 77.7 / 81.6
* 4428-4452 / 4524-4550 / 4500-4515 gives -0.046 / 76.2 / 80.5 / 77.6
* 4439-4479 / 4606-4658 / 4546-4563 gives -0.024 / 80.1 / 80.9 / 78.5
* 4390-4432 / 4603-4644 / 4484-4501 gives 0.098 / 84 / 75.1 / 79.2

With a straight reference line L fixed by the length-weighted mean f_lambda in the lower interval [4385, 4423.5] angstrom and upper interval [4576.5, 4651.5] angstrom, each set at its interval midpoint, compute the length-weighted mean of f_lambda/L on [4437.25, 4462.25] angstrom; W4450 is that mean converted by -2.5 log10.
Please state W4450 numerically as 0.08 mag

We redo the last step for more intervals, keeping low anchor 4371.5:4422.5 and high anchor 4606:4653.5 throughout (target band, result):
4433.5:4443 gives 0.070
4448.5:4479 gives -0.013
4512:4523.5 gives -0.026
